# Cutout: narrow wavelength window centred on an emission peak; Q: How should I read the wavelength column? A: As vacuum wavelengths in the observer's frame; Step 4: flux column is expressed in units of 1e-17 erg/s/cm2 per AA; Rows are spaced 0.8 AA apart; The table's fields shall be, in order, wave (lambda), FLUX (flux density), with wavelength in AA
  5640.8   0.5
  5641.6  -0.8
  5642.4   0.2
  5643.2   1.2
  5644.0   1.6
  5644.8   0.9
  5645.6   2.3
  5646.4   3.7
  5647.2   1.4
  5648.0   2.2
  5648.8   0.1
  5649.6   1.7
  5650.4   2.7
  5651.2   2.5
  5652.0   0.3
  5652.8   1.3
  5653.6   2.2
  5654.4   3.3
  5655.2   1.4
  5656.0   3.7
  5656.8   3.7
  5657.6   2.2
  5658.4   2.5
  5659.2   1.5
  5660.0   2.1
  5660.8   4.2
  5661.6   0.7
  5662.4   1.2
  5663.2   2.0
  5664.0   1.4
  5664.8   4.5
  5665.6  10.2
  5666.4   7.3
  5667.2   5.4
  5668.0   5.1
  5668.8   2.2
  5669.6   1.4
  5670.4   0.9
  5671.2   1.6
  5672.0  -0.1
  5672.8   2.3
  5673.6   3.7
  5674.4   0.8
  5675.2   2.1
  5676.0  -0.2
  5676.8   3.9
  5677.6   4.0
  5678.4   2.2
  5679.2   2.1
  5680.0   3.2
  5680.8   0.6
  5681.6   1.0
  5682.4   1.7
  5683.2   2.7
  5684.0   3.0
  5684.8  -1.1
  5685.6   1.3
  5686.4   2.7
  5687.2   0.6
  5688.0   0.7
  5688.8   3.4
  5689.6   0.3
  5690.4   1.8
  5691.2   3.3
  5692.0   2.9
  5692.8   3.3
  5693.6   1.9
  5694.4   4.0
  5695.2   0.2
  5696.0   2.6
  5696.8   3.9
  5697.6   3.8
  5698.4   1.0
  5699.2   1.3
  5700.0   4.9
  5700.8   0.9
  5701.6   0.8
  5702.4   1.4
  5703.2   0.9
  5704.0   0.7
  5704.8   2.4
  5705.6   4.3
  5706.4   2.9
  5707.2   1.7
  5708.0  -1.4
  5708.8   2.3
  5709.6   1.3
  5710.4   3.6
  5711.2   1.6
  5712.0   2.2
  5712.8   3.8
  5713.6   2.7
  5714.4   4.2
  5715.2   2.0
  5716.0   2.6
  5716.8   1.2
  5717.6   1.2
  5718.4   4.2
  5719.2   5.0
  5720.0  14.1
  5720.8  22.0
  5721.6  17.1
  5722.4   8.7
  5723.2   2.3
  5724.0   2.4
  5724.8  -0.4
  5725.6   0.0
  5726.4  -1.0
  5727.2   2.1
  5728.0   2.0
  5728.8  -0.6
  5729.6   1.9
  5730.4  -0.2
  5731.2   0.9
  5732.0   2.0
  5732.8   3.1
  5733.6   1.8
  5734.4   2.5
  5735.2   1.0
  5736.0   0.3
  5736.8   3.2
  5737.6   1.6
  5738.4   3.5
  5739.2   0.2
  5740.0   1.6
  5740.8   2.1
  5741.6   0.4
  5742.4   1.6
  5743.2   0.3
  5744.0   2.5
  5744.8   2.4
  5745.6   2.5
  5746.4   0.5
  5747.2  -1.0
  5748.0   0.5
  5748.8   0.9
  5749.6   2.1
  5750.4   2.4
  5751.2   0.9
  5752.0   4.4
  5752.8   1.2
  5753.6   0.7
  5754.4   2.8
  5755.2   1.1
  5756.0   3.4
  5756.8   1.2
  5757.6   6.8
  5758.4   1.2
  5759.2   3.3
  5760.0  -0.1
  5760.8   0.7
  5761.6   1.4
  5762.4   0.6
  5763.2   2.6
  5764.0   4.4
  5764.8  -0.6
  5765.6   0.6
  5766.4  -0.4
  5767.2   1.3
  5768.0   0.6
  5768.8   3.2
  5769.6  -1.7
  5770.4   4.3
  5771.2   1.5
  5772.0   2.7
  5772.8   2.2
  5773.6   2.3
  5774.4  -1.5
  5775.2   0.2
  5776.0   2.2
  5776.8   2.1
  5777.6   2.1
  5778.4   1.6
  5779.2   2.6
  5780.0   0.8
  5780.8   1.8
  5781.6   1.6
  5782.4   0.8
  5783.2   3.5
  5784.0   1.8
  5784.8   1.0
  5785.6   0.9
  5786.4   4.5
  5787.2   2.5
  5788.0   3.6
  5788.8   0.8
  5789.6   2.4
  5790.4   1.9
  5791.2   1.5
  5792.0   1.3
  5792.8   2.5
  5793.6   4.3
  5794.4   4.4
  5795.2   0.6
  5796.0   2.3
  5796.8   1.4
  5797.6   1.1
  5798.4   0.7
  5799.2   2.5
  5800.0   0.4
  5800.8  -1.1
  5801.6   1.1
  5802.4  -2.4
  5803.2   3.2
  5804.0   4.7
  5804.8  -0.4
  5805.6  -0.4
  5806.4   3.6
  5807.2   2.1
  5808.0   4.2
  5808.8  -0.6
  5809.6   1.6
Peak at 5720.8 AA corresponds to [O III] 5007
